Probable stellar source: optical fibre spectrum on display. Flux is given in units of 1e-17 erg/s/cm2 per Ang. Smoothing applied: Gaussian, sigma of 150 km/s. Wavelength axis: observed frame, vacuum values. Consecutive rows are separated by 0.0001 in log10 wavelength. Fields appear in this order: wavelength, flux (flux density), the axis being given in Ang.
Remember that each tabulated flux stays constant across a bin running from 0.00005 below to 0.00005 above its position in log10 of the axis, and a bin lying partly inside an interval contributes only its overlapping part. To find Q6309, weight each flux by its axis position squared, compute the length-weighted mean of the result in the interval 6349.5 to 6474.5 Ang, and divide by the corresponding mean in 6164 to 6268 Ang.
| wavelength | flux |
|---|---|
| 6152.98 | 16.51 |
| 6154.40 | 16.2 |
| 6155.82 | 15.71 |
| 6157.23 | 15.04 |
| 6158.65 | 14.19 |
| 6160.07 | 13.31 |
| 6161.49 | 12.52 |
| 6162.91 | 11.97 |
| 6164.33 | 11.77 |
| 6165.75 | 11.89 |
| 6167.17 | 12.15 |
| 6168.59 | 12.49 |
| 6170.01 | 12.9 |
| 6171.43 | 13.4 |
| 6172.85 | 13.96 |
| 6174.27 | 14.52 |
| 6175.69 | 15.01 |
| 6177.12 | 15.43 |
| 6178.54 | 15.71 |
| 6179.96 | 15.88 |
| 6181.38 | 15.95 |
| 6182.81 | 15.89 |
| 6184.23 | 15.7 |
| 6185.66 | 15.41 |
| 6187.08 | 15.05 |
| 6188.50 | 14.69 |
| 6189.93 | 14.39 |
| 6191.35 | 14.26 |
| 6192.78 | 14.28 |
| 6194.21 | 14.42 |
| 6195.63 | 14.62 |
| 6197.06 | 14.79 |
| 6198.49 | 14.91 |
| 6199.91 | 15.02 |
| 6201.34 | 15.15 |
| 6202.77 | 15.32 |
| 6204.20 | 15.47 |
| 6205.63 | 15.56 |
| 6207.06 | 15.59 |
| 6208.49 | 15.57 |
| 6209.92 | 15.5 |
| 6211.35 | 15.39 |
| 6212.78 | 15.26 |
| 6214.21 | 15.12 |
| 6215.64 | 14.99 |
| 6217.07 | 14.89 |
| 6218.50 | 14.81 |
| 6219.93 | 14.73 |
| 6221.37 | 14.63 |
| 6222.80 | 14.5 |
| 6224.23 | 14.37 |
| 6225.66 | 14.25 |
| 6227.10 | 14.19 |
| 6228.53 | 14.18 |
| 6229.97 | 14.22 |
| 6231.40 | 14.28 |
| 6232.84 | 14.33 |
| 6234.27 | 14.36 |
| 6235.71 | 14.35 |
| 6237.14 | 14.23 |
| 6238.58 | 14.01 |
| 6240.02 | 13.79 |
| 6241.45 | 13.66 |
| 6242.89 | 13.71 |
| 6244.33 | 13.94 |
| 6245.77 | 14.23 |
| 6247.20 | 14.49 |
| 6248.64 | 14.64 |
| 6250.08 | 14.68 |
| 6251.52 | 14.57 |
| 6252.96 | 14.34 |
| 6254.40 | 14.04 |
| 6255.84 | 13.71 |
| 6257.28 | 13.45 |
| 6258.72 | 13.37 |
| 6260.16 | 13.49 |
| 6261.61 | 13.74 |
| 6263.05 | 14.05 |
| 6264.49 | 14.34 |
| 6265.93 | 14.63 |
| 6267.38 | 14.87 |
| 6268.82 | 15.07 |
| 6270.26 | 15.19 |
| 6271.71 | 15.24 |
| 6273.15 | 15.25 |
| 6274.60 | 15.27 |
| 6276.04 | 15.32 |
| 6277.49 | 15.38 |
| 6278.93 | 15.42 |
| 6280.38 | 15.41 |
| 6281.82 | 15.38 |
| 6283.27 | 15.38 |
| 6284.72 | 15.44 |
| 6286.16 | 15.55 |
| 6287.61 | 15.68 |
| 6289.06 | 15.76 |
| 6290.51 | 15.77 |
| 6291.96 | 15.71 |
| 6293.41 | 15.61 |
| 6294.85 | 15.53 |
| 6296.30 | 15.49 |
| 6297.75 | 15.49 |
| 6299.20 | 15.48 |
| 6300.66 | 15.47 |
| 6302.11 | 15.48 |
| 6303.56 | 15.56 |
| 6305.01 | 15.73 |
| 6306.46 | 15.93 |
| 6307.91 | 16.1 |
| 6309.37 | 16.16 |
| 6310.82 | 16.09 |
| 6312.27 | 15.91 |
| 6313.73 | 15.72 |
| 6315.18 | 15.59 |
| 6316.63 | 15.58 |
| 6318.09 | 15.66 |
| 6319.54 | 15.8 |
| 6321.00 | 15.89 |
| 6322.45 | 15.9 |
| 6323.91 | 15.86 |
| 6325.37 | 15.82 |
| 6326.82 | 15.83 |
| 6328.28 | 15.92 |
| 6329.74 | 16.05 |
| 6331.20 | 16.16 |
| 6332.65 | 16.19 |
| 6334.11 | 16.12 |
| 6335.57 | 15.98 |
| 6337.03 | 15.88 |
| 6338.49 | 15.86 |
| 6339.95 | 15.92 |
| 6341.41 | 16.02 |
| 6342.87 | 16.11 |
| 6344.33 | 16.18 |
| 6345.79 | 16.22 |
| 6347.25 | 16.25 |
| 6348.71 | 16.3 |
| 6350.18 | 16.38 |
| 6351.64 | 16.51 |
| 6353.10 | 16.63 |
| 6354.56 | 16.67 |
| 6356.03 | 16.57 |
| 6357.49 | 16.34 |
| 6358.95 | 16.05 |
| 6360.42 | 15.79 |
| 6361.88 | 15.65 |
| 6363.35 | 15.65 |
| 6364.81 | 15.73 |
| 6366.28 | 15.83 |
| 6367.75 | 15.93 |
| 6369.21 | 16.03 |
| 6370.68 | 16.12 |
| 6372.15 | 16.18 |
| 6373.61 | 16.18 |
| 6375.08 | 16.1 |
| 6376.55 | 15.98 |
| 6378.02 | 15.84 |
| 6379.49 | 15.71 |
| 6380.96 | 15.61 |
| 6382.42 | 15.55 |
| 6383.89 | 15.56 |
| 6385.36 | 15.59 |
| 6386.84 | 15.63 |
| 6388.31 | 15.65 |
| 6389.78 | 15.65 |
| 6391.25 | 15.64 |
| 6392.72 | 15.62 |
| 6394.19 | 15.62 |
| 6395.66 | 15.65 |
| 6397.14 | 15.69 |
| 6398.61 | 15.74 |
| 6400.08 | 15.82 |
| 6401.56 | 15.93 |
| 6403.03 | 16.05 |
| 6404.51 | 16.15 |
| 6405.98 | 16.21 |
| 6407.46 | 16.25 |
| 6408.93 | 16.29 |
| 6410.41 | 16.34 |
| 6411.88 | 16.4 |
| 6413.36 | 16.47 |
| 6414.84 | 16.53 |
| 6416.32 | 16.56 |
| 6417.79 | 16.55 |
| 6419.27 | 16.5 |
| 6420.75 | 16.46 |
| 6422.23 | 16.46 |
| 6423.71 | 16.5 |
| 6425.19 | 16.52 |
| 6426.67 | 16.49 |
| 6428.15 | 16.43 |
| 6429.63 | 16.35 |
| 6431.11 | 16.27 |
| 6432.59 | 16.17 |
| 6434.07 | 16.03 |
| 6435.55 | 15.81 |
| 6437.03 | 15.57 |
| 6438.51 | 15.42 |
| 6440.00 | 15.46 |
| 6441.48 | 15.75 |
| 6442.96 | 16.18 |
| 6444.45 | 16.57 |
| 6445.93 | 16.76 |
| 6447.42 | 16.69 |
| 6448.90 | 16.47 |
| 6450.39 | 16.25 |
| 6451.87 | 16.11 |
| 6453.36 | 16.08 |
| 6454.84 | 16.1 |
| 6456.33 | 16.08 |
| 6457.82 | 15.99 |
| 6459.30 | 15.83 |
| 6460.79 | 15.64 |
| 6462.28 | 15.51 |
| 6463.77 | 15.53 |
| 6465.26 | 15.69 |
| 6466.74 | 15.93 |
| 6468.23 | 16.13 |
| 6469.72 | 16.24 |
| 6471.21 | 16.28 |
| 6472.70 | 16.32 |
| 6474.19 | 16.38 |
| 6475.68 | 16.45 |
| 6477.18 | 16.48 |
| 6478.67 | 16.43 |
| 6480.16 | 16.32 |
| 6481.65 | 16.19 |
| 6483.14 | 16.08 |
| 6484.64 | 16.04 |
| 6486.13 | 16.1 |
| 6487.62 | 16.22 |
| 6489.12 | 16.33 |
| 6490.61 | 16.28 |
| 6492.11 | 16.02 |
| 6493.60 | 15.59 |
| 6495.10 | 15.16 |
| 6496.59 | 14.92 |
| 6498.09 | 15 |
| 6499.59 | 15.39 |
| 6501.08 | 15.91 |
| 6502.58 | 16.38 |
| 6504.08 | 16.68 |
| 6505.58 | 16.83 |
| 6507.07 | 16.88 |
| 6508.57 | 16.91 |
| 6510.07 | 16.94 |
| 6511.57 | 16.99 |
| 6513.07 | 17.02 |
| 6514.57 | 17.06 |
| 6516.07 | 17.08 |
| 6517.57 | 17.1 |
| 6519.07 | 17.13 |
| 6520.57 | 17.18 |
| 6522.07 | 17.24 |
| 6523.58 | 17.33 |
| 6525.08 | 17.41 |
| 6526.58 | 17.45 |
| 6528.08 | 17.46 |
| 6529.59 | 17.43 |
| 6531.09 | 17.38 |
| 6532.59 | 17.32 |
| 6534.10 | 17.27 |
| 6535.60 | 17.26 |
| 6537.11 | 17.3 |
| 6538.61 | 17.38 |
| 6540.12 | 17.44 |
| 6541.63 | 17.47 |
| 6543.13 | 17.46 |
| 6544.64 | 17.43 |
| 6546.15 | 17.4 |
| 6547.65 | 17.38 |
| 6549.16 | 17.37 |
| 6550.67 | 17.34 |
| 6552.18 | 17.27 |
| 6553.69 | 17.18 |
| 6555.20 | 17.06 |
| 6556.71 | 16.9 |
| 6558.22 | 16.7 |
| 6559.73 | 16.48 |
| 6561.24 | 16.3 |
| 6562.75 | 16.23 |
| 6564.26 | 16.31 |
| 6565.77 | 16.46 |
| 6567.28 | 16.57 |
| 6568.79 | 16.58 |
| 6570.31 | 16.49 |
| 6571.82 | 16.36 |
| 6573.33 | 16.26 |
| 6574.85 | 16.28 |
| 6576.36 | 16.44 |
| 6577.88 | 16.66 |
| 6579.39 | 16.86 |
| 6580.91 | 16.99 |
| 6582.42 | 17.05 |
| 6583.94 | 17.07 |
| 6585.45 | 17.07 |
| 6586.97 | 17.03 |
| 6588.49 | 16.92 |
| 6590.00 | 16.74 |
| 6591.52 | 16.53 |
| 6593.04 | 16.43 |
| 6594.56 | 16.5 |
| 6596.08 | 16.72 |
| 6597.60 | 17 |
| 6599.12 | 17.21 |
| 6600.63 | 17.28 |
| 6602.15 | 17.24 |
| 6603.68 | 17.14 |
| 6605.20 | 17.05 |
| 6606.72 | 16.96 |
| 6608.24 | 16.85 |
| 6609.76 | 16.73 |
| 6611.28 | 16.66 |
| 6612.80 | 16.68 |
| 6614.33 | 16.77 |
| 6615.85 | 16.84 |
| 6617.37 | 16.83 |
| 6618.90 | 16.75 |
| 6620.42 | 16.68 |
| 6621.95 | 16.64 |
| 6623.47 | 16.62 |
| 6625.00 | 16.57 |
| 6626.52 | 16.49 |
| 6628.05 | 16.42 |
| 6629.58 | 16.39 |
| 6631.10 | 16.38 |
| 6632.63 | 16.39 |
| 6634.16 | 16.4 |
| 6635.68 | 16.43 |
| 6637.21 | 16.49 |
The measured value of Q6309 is 1.18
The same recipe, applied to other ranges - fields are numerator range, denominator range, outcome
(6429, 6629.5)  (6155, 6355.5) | 1.20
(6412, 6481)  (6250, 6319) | 1.12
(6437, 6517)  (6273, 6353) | 1.08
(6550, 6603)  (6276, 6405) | 1.14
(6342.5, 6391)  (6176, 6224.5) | 1.12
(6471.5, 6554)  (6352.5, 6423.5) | 1.09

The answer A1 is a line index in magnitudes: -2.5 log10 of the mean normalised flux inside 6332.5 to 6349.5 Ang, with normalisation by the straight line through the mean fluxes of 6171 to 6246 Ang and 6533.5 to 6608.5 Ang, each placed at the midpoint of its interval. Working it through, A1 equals -0.04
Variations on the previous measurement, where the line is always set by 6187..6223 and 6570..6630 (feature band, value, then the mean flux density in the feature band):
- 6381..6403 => 0.01 mag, 15.7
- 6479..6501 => 0.03 mag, 15.8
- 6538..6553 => -0.06 mag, 17.4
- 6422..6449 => -0.01 mag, 16.2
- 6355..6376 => -0.02 mag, 16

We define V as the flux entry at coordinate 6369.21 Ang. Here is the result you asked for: 16.03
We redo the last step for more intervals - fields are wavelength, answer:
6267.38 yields 14.87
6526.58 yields 17.45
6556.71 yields 16.9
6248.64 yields 14.64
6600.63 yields 17.28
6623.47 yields 16.62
